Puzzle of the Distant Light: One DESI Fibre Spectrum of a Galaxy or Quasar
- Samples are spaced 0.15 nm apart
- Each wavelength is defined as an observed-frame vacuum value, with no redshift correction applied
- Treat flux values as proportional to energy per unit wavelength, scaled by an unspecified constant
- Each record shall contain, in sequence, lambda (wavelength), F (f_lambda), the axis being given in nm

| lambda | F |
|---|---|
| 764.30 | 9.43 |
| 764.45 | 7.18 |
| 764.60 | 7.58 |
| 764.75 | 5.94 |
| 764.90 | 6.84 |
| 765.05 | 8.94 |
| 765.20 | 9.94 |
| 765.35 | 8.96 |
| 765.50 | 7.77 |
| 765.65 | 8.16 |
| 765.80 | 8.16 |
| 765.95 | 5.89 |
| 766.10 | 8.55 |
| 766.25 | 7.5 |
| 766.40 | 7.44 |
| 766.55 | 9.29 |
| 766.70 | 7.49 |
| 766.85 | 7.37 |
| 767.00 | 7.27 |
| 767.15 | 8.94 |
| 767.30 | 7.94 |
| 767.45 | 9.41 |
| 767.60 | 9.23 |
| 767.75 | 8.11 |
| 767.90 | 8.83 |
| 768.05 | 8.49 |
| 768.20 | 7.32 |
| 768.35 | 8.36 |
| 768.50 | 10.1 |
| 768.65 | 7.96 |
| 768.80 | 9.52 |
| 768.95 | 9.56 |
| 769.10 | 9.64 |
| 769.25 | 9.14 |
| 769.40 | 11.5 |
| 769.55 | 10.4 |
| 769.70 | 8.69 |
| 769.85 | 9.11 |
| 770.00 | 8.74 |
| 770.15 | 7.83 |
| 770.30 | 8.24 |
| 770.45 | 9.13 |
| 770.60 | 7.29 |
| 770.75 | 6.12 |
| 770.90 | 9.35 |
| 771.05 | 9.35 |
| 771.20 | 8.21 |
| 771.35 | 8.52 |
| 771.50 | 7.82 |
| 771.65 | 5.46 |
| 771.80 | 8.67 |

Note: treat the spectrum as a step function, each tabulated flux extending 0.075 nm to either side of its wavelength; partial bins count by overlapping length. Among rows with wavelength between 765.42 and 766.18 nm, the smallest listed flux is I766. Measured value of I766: 5.89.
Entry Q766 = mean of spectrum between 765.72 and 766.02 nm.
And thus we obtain 7.06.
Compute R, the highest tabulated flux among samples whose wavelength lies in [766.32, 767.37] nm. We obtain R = 9.29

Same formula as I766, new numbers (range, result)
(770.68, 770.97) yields 6.12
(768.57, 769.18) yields 7.96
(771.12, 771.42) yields 8.21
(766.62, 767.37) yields 7.27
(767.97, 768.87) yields 7.32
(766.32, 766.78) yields 7.44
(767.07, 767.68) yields 7.94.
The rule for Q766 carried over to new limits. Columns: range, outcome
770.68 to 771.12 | 8.29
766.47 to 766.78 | 8.36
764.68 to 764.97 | 6.39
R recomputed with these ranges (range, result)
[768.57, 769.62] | 11.5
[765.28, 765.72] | 8.96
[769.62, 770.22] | 9.11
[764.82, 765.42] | 9.94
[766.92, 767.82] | 9.41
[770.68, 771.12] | 9.35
